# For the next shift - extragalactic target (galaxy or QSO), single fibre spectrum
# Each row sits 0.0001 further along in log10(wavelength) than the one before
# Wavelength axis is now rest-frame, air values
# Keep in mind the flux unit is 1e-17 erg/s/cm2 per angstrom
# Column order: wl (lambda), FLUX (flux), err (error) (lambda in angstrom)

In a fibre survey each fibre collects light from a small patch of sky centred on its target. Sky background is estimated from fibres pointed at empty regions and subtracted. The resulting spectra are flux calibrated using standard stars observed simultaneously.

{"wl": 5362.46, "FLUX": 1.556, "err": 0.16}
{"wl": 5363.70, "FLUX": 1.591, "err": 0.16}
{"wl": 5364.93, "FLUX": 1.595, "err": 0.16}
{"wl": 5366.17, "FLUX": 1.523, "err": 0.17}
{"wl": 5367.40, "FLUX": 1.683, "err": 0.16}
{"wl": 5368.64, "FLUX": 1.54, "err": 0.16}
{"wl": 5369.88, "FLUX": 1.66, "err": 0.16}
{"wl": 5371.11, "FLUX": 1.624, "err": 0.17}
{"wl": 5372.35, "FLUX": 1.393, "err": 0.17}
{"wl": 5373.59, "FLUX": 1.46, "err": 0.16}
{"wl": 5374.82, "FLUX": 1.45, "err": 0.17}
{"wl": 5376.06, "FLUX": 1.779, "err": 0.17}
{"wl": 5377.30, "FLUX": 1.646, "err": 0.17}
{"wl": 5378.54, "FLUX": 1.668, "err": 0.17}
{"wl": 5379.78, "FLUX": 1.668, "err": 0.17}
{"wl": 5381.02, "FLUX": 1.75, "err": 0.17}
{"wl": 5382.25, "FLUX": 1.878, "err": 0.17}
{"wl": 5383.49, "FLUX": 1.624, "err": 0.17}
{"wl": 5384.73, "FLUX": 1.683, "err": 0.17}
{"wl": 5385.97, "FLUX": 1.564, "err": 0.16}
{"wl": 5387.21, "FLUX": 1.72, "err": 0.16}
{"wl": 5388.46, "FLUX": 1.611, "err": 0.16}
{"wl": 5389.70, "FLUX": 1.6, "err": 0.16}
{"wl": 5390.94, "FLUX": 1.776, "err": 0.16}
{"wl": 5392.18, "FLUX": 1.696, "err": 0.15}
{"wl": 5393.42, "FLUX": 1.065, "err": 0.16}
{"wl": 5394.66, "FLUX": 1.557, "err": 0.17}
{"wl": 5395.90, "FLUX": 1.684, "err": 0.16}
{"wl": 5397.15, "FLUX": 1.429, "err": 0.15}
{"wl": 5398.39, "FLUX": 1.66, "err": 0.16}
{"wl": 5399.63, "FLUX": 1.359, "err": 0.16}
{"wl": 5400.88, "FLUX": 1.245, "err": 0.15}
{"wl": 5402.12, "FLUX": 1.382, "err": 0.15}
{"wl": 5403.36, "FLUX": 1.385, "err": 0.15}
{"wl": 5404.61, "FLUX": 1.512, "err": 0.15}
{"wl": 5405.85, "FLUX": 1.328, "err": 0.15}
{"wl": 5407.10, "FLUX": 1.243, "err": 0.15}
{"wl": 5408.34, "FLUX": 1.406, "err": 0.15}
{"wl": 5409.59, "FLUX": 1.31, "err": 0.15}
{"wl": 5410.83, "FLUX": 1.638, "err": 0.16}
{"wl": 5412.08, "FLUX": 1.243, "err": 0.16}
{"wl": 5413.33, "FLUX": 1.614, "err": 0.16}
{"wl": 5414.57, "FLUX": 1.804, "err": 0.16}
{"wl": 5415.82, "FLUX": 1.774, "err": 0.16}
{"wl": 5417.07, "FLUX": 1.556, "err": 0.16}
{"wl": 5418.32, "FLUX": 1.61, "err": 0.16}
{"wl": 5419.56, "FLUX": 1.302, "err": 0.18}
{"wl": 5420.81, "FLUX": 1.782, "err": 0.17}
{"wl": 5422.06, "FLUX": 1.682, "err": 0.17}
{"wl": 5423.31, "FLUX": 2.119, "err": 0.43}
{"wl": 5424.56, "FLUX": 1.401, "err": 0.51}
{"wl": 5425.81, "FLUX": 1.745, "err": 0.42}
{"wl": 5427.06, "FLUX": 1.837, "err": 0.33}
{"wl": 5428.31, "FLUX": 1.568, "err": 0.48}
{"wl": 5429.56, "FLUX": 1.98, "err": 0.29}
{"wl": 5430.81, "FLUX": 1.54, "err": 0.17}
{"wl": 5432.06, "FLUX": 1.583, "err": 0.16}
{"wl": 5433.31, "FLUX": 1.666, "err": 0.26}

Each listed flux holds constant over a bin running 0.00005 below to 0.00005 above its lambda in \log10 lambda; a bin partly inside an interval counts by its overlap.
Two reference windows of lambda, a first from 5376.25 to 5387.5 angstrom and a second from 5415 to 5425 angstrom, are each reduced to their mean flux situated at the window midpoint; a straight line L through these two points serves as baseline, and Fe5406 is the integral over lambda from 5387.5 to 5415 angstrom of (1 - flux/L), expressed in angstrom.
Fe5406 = 3.21 angstrom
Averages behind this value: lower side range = 1.69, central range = 1.48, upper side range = 1.66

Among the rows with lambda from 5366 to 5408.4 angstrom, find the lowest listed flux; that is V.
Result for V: 1.065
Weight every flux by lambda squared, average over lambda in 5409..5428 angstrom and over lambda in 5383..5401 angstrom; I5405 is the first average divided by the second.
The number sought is 1.05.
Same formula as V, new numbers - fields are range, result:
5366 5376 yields 1.393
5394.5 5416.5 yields 1.243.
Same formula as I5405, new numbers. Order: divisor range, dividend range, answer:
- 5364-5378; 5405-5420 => 0.96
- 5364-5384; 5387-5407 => 0.93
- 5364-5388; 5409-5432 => 1.02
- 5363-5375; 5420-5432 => 1.13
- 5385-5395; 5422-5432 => 1.11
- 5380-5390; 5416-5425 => 0.99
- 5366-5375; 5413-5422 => 1.08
